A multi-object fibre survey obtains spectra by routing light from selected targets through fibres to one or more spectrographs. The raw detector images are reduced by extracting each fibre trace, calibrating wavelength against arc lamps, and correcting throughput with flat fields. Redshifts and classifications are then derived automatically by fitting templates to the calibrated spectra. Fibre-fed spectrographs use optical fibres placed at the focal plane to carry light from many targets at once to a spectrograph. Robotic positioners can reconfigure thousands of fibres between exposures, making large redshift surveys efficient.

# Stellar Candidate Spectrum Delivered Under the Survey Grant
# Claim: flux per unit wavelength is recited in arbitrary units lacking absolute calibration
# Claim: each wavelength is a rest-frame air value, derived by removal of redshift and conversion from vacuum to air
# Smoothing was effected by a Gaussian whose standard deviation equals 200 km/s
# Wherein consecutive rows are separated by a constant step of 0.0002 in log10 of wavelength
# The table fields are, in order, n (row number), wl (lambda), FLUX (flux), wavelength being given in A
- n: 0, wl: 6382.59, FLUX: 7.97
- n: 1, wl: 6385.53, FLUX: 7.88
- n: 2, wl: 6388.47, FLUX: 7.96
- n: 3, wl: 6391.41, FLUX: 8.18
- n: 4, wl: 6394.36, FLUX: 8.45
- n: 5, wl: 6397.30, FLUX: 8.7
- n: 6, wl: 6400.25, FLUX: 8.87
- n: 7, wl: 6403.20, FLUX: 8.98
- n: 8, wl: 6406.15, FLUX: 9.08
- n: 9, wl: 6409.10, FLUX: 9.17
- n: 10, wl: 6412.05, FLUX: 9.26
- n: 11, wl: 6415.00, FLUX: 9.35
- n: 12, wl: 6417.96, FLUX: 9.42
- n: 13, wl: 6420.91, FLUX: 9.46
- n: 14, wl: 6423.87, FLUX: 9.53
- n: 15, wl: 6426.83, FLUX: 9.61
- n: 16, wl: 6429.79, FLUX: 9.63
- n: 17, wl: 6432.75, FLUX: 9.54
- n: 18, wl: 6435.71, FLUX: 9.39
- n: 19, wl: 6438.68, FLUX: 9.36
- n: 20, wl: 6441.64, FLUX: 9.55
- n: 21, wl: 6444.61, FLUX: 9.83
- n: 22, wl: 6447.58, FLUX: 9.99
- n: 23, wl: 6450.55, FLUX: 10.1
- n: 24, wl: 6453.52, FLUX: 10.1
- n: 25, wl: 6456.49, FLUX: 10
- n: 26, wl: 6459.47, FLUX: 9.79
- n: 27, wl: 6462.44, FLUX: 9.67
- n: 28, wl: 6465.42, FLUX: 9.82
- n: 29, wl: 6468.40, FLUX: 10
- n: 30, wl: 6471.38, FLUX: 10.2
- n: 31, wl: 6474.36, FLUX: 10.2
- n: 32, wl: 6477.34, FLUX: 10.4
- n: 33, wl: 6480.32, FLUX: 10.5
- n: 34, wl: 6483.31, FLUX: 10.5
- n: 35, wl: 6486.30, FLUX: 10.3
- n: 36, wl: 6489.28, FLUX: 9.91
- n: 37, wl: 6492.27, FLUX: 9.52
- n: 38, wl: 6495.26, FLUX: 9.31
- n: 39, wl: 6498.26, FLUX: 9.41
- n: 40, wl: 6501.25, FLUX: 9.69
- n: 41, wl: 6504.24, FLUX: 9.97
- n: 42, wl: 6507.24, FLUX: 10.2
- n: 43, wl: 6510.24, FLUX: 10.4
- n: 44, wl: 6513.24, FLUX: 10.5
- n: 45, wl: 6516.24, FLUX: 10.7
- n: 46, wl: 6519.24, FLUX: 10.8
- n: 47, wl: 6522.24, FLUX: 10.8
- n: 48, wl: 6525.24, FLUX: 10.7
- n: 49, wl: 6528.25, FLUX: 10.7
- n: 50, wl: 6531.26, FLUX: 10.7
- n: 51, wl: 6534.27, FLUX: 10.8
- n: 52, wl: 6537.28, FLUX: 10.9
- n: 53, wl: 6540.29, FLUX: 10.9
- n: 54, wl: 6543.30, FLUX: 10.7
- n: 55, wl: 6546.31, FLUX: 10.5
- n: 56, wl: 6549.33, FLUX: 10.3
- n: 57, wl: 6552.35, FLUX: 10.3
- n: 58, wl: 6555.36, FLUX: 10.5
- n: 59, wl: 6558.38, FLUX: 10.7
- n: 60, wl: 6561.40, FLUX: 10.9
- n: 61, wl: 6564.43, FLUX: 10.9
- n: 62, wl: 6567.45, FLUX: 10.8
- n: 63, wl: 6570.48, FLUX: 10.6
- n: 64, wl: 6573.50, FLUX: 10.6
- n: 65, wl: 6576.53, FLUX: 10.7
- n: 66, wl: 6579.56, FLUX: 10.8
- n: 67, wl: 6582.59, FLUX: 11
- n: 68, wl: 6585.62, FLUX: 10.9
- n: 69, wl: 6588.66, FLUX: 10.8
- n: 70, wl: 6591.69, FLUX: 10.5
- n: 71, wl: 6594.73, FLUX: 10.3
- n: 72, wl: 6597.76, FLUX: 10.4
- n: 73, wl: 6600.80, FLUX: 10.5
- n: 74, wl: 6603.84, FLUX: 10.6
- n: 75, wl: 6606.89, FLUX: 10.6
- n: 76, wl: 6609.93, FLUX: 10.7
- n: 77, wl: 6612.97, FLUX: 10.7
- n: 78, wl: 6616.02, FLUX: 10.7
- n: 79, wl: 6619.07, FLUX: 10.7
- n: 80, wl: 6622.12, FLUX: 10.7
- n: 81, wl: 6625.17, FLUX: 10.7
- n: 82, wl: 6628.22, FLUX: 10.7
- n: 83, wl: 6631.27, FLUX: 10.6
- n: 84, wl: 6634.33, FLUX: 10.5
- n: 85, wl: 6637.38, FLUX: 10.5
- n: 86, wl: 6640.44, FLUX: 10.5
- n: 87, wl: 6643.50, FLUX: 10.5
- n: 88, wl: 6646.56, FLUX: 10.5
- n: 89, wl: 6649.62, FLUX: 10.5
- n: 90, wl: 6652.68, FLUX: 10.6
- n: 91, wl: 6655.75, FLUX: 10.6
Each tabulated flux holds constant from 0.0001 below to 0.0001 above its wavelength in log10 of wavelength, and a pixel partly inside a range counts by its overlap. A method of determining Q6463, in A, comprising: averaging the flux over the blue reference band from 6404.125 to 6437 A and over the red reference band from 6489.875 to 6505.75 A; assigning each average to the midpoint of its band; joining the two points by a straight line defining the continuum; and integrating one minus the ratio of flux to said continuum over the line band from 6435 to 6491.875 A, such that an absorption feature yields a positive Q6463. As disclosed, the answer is -2.8 A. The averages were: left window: 9.4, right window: 9.6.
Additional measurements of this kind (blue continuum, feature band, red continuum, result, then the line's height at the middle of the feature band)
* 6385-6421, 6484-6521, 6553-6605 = -0.8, 9.87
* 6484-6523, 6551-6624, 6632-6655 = -2.2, 10.4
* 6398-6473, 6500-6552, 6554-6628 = -1.6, 10.2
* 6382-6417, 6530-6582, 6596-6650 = -3.5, 10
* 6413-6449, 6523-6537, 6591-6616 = -0.9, 10.1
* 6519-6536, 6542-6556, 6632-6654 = 0.3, 10.7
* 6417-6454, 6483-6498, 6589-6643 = 0.2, 9.93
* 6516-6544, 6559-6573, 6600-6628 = -0.1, 10.7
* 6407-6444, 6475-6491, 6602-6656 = -0.9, 9.77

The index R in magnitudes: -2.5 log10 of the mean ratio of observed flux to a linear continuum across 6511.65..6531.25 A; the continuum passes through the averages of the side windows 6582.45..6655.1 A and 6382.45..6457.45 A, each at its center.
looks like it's -0.08 mag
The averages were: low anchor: 9.23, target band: 10.7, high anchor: 10.6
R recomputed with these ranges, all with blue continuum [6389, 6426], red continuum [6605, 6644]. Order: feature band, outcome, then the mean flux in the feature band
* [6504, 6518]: -0.07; 10.4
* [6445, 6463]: -0.07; 9.95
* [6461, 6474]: -0.05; 9.94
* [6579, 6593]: -0.05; 10.8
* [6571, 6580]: -0.04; 10.7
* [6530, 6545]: -0.09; 10.8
